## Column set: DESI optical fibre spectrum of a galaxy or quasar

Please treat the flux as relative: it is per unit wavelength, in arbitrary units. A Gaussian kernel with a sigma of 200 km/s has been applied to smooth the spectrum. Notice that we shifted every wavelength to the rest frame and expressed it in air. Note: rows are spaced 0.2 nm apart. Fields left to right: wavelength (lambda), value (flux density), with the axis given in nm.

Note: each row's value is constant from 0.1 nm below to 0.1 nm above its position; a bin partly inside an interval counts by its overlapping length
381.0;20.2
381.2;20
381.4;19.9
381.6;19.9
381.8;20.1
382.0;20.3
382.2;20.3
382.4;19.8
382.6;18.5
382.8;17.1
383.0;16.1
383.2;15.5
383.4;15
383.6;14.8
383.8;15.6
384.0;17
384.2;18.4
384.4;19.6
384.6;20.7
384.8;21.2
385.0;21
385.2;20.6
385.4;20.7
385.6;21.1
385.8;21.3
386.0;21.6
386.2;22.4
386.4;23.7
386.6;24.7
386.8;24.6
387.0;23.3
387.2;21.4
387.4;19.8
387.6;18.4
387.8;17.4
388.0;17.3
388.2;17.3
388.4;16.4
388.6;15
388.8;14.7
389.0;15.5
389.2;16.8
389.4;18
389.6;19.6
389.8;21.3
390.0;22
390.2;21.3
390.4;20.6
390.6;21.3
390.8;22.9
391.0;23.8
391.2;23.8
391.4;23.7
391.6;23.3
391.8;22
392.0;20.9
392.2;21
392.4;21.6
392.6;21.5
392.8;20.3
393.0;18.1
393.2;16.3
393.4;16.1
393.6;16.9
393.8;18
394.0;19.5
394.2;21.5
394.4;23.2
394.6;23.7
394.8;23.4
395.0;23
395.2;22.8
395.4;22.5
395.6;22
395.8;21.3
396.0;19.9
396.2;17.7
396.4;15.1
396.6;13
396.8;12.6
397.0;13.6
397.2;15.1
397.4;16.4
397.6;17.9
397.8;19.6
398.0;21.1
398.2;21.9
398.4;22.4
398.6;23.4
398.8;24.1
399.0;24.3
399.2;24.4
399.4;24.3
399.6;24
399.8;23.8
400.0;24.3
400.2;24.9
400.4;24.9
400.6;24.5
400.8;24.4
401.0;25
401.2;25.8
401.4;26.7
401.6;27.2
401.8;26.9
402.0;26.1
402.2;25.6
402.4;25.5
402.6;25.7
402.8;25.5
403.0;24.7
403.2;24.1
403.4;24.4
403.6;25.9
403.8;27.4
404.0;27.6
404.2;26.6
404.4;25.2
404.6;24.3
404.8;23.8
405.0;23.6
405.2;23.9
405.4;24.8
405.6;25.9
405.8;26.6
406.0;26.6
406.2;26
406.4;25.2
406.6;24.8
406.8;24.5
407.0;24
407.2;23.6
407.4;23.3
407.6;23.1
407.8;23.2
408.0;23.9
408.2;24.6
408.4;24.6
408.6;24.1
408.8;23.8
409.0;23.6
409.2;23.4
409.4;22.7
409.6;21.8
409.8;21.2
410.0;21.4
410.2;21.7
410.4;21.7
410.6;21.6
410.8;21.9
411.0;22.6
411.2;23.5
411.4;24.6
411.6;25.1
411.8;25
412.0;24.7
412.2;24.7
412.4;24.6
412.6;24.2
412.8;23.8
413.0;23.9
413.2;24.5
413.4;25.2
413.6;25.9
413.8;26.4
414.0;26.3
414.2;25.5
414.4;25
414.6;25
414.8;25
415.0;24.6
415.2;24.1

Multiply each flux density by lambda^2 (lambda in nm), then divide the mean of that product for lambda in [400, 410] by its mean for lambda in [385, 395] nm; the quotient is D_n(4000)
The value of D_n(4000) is 1.31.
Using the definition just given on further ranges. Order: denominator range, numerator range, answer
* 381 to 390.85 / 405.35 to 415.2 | 1.41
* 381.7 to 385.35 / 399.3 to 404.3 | 1.51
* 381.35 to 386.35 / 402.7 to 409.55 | 1.44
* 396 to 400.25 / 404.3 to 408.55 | 1.27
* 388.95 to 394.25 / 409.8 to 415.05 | 1.32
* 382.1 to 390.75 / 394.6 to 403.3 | 1.24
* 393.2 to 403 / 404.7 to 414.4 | 1.16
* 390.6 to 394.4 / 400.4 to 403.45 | 1.29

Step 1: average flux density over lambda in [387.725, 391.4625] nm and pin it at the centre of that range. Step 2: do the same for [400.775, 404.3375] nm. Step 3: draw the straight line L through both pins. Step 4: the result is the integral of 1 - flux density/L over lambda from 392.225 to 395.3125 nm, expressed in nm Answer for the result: 0.153 nm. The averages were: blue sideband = 19.4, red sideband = 25.9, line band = 20.4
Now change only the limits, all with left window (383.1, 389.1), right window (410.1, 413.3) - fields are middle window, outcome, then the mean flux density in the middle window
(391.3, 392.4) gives -0.11 nm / 22.1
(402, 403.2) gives -0.18 nm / 25.4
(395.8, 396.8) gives 0.21 nm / 16.5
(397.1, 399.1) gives 0.06 nm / 20.6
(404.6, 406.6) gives -0.22 nm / 25.1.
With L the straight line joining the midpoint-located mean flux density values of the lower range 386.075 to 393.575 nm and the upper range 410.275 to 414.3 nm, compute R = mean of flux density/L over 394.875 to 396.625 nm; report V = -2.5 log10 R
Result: 0.06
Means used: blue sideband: 20.2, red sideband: 24.3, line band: 20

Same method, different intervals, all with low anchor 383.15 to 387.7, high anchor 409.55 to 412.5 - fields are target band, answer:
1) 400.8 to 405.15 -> -0.15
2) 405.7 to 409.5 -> -0.07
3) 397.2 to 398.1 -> 0.18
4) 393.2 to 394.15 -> 0.19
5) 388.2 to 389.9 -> 0.20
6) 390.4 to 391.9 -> -0.10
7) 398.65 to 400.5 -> -0.12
